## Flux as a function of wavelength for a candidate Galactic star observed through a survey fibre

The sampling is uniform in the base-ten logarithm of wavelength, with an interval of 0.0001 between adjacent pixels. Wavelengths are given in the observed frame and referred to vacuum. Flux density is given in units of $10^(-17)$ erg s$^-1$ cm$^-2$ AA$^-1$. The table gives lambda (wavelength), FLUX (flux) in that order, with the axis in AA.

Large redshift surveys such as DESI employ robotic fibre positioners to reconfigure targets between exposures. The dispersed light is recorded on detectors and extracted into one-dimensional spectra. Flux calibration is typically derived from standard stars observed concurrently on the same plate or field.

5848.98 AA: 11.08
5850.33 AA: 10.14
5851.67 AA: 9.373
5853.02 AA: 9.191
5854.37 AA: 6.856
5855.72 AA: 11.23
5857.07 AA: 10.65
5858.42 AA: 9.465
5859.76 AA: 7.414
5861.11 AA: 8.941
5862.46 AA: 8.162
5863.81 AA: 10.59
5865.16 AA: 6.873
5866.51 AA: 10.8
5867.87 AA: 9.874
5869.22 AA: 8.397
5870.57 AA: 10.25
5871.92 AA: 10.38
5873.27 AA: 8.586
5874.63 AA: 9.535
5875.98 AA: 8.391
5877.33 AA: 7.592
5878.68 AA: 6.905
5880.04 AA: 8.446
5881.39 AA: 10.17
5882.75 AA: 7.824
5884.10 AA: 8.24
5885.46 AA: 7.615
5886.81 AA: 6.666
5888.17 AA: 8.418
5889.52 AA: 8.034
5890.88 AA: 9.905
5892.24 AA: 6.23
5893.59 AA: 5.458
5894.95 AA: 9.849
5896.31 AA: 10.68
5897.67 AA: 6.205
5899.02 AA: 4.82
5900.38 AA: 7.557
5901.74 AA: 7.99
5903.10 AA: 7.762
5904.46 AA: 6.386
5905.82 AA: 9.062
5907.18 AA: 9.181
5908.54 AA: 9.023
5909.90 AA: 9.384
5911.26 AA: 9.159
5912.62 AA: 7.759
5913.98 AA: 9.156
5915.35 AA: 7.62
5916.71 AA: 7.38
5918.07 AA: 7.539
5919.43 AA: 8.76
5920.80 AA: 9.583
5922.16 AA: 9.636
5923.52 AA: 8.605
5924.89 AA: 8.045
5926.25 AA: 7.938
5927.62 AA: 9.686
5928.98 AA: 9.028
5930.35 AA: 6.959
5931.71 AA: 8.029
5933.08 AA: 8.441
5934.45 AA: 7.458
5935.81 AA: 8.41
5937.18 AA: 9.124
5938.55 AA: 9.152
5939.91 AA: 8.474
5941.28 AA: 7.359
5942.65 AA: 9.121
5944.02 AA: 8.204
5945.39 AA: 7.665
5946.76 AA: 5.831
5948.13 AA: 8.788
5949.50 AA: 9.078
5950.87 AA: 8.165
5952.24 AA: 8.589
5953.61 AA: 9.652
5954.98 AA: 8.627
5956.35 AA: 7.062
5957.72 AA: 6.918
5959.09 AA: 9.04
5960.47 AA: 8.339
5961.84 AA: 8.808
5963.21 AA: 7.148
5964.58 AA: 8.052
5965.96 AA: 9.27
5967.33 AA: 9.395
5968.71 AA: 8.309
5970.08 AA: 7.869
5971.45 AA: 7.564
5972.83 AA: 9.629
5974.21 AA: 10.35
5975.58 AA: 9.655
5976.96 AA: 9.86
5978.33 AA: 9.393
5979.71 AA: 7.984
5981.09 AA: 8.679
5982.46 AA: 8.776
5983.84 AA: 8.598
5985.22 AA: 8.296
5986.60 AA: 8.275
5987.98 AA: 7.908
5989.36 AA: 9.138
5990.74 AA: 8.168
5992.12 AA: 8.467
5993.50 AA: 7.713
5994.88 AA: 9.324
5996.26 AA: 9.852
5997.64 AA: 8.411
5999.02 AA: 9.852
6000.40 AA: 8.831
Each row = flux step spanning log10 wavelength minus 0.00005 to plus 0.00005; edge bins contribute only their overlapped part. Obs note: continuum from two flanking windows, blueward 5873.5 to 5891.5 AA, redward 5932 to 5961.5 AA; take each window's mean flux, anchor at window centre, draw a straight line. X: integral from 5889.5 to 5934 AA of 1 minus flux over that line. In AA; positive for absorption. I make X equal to 0.4 AA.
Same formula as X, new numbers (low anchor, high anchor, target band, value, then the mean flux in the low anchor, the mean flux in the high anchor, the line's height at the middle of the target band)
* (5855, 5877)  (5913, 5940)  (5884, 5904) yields 2.8 AA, 9.31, 8.44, 8.91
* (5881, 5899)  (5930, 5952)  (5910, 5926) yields -0.8 AA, 7.95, 8.17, 8.07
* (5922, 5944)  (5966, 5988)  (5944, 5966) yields 1.2 AA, 8.43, 8.82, 8.63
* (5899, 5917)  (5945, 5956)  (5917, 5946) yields -0.7 AA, 8.15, 8.28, 8.22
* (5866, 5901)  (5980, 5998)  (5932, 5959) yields 0.8 AA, 8.33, 8.57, 8.47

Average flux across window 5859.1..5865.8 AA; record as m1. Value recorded 8.41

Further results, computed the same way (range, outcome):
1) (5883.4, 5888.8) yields 7.73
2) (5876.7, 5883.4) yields 8.19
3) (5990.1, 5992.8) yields 8.32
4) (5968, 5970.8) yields 8.1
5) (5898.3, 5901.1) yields 6.23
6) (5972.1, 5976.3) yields 9.84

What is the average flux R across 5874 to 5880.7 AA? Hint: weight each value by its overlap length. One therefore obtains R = 8.17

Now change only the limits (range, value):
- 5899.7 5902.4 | 7.77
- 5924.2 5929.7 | 8.65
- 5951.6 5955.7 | 8.95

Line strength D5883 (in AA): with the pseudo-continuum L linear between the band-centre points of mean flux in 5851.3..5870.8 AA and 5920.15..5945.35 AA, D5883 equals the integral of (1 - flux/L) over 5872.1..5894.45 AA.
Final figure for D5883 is 2.2 AA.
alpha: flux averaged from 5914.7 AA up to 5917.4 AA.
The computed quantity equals 7.51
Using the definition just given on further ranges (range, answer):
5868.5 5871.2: 9.33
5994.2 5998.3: 9.2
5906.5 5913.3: 8.91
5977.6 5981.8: 8.71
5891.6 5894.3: 5.89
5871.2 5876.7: 9.22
